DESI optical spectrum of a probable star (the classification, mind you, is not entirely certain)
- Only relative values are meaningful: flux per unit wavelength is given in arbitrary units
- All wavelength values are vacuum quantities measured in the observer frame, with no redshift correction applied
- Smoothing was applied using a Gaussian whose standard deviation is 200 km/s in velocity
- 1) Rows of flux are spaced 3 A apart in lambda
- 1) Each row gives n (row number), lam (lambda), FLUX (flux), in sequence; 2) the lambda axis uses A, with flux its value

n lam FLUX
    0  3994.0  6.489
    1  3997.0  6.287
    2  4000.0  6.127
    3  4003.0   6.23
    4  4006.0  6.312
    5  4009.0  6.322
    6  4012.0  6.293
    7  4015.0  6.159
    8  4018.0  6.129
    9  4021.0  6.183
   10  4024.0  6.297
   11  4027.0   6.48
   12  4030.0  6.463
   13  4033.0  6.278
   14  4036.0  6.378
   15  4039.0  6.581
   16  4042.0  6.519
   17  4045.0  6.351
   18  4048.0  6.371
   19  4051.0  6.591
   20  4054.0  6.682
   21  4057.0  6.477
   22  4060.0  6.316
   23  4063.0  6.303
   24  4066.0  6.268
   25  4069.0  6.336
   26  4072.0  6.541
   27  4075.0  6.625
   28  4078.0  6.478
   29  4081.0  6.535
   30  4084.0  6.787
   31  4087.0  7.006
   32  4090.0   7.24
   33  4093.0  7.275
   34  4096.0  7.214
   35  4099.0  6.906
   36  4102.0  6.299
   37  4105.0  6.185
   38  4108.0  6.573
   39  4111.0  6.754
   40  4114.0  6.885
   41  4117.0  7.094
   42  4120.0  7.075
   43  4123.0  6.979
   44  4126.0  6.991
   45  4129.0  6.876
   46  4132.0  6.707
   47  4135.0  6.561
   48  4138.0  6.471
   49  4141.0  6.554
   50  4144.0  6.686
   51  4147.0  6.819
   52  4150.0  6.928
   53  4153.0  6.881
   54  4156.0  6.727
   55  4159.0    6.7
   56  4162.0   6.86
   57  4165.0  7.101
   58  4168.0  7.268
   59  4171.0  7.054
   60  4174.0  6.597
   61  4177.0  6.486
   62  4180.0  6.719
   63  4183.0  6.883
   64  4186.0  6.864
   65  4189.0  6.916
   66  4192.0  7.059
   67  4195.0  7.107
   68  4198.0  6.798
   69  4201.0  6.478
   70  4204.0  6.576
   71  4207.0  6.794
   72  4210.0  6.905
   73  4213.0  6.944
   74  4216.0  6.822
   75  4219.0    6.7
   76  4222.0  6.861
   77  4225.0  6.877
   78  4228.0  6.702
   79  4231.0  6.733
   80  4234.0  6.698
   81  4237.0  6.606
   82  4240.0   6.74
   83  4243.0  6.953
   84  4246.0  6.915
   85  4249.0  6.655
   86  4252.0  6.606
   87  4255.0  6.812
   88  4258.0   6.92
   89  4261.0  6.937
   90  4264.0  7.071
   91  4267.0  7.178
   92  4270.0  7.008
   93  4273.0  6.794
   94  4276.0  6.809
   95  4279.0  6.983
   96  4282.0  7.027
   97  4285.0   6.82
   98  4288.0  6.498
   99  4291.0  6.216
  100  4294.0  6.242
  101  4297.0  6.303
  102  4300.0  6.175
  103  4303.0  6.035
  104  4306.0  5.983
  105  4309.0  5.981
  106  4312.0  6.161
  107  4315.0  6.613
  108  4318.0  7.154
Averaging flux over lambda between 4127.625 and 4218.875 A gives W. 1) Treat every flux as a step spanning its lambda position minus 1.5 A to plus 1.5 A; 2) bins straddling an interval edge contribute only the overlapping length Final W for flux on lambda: 6.8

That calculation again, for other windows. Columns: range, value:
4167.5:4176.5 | 6.89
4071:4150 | 6.78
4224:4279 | 6.84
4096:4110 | 6.58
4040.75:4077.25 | 6.45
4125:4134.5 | 6.82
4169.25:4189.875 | 6.79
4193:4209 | 6.77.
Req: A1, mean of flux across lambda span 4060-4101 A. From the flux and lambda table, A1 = 6.71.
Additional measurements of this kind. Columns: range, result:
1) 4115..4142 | 6.82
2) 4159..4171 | 7.03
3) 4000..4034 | 6.28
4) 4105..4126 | 6.85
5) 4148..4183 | 6.85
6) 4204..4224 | 6.82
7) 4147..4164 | 6.83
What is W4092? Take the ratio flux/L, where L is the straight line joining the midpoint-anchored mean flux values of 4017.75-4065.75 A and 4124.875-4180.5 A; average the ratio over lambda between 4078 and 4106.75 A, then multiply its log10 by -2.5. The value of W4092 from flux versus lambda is -0.04 mag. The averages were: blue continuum 6.4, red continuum 6.79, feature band 6.81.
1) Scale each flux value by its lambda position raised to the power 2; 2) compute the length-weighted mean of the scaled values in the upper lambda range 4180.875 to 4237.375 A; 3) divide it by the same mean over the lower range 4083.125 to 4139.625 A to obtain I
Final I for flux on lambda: 1.04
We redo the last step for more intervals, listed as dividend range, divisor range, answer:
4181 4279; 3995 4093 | 1.16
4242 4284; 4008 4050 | 1.22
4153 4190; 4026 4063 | 1.13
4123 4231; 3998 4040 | 1.17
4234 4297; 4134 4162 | 1.07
